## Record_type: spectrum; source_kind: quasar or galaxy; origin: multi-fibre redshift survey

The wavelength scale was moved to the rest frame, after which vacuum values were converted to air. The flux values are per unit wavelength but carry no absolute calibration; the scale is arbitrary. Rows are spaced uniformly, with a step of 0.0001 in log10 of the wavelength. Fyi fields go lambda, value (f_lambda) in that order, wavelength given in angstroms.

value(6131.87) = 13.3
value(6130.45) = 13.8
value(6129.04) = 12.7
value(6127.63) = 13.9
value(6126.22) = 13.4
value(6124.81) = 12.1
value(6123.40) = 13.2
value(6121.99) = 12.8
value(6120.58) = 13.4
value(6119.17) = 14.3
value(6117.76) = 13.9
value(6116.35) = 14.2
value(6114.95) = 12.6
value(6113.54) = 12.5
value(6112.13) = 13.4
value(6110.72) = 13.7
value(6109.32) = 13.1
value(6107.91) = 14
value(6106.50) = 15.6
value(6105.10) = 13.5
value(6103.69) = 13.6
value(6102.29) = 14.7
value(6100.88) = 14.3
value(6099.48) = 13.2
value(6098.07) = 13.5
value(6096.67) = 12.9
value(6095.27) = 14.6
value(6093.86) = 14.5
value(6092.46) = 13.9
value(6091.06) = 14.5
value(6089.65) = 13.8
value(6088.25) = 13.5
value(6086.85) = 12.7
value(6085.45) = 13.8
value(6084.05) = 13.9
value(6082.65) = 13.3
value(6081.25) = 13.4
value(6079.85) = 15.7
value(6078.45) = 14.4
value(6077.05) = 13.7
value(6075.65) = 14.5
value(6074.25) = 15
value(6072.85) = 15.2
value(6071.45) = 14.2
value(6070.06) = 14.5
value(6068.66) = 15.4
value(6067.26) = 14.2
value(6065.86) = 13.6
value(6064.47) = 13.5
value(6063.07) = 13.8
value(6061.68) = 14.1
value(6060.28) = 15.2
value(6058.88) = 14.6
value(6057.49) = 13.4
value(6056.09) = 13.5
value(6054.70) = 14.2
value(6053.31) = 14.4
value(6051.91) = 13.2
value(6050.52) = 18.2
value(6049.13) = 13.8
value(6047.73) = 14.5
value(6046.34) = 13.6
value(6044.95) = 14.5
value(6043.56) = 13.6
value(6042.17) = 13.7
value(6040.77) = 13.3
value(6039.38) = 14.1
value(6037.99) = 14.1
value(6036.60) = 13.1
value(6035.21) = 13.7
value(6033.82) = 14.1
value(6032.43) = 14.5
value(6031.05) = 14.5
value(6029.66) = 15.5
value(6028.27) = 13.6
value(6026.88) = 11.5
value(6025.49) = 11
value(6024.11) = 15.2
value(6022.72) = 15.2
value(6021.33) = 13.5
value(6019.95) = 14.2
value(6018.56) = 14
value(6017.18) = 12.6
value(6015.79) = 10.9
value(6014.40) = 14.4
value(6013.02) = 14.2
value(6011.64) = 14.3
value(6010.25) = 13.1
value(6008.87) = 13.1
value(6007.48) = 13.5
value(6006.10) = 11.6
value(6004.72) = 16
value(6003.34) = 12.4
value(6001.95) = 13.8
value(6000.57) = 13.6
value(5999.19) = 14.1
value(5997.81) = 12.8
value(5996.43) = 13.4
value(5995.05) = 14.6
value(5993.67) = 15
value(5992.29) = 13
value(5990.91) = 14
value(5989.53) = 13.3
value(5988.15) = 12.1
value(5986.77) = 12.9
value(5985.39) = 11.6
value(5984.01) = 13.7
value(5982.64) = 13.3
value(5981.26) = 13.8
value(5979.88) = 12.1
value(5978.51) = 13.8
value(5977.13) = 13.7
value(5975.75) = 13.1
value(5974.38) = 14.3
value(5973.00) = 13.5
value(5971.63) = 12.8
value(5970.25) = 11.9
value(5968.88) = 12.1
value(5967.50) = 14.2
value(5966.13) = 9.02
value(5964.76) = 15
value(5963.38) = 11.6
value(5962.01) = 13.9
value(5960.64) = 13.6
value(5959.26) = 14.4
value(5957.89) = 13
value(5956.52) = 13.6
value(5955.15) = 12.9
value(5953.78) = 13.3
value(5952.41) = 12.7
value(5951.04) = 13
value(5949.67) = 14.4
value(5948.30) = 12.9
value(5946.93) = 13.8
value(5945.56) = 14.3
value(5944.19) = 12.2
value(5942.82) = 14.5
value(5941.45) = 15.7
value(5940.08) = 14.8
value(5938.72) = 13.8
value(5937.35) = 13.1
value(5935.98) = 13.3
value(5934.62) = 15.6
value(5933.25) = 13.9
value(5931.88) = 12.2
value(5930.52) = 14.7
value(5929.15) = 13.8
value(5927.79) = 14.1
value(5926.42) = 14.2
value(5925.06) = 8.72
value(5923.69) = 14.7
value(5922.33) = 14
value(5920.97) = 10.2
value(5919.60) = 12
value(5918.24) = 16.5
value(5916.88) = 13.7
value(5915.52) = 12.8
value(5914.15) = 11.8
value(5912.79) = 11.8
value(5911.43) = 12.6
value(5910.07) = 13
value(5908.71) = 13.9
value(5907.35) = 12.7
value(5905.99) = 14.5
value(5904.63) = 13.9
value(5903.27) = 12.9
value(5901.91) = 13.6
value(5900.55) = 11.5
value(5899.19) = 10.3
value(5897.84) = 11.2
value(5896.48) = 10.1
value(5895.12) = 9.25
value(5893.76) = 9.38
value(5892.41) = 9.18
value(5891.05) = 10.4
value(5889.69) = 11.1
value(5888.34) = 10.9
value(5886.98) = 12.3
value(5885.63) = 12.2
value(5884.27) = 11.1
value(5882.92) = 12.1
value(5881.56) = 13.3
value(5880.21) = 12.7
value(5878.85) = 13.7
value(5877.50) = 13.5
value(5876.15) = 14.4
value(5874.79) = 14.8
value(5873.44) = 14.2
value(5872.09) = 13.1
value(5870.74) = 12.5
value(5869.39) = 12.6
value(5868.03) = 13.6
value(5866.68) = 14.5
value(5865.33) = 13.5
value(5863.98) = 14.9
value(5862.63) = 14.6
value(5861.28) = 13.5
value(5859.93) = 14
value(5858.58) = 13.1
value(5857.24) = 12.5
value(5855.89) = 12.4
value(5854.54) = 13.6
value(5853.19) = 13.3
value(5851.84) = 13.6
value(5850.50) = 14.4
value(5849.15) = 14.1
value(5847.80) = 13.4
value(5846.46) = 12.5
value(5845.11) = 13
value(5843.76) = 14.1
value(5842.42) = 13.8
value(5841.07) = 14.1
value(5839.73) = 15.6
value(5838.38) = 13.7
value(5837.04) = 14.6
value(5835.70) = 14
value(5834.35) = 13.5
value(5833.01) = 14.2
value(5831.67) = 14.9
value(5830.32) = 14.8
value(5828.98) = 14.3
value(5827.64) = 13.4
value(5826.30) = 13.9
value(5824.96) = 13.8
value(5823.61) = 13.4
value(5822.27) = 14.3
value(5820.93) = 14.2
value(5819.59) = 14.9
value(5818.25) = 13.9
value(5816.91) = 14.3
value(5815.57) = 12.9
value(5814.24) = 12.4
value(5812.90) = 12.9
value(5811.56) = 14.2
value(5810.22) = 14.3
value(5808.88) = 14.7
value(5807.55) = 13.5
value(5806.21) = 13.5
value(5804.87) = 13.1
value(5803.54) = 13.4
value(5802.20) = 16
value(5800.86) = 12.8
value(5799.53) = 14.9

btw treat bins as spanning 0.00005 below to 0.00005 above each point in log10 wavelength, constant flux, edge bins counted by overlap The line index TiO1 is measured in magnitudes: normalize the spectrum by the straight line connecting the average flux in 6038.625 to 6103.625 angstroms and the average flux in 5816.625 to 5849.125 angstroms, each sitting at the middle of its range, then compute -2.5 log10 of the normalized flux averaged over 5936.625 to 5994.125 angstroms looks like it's 0.06 mag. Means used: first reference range 14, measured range 13.3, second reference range 14.1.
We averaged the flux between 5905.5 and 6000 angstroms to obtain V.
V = 13.3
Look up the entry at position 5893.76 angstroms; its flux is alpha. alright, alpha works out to 9.38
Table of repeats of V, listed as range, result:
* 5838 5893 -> 13.2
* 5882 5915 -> 11.8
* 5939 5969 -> 13.4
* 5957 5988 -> 13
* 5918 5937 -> 13.3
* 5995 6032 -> 13.6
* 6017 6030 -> 13.6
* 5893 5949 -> 13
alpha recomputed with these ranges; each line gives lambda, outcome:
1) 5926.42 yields 14.2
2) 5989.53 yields 13.3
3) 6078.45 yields 14.4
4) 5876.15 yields 14.4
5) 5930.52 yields 14.7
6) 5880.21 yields 12.7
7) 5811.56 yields 14.2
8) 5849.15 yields 14.1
